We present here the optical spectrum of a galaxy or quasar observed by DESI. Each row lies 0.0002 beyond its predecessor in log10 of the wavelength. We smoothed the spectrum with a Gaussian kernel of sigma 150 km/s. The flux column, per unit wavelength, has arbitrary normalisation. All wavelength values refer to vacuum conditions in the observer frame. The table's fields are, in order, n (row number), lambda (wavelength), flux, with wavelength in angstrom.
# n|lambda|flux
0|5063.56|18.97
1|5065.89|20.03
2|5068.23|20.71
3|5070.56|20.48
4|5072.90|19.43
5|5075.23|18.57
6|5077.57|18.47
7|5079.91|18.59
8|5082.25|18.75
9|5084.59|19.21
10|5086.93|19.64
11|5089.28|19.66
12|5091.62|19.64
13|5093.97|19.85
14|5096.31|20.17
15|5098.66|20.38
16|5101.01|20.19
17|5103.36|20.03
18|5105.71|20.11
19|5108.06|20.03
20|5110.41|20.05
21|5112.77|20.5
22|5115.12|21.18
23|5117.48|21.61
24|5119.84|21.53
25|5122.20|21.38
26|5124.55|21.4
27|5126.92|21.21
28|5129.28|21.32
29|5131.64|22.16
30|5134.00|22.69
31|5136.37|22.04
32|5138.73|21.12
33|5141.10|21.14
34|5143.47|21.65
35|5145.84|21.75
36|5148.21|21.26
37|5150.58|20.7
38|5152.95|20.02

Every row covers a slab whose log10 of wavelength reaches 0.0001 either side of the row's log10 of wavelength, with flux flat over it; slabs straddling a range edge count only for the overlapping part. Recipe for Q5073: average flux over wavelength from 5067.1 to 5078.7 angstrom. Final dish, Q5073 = 19.5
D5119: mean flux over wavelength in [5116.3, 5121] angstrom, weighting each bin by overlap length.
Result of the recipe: 21.5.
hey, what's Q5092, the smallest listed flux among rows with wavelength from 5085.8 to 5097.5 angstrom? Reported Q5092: 19.64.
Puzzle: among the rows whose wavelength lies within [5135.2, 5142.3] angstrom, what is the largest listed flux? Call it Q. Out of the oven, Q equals 22.04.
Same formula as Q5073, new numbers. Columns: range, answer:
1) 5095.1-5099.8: 20.3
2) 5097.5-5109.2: 20.1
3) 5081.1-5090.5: 19.3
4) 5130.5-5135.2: 22.4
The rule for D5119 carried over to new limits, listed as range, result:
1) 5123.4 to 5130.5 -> 21.3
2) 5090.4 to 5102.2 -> 20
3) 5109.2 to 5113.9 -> 20.3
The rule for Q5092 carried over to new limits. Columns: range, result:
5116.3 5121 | 21.53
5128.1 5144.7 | 21.12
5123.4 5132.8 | 21.21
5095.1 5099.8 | 20.17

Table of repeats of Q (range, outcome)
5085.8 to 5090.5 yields 19.66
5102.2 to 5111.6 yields 20.11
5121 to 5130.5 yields 21.4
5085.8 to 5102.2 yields 20.38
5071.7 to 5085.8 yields 19.43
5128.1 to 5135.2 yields 22.69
